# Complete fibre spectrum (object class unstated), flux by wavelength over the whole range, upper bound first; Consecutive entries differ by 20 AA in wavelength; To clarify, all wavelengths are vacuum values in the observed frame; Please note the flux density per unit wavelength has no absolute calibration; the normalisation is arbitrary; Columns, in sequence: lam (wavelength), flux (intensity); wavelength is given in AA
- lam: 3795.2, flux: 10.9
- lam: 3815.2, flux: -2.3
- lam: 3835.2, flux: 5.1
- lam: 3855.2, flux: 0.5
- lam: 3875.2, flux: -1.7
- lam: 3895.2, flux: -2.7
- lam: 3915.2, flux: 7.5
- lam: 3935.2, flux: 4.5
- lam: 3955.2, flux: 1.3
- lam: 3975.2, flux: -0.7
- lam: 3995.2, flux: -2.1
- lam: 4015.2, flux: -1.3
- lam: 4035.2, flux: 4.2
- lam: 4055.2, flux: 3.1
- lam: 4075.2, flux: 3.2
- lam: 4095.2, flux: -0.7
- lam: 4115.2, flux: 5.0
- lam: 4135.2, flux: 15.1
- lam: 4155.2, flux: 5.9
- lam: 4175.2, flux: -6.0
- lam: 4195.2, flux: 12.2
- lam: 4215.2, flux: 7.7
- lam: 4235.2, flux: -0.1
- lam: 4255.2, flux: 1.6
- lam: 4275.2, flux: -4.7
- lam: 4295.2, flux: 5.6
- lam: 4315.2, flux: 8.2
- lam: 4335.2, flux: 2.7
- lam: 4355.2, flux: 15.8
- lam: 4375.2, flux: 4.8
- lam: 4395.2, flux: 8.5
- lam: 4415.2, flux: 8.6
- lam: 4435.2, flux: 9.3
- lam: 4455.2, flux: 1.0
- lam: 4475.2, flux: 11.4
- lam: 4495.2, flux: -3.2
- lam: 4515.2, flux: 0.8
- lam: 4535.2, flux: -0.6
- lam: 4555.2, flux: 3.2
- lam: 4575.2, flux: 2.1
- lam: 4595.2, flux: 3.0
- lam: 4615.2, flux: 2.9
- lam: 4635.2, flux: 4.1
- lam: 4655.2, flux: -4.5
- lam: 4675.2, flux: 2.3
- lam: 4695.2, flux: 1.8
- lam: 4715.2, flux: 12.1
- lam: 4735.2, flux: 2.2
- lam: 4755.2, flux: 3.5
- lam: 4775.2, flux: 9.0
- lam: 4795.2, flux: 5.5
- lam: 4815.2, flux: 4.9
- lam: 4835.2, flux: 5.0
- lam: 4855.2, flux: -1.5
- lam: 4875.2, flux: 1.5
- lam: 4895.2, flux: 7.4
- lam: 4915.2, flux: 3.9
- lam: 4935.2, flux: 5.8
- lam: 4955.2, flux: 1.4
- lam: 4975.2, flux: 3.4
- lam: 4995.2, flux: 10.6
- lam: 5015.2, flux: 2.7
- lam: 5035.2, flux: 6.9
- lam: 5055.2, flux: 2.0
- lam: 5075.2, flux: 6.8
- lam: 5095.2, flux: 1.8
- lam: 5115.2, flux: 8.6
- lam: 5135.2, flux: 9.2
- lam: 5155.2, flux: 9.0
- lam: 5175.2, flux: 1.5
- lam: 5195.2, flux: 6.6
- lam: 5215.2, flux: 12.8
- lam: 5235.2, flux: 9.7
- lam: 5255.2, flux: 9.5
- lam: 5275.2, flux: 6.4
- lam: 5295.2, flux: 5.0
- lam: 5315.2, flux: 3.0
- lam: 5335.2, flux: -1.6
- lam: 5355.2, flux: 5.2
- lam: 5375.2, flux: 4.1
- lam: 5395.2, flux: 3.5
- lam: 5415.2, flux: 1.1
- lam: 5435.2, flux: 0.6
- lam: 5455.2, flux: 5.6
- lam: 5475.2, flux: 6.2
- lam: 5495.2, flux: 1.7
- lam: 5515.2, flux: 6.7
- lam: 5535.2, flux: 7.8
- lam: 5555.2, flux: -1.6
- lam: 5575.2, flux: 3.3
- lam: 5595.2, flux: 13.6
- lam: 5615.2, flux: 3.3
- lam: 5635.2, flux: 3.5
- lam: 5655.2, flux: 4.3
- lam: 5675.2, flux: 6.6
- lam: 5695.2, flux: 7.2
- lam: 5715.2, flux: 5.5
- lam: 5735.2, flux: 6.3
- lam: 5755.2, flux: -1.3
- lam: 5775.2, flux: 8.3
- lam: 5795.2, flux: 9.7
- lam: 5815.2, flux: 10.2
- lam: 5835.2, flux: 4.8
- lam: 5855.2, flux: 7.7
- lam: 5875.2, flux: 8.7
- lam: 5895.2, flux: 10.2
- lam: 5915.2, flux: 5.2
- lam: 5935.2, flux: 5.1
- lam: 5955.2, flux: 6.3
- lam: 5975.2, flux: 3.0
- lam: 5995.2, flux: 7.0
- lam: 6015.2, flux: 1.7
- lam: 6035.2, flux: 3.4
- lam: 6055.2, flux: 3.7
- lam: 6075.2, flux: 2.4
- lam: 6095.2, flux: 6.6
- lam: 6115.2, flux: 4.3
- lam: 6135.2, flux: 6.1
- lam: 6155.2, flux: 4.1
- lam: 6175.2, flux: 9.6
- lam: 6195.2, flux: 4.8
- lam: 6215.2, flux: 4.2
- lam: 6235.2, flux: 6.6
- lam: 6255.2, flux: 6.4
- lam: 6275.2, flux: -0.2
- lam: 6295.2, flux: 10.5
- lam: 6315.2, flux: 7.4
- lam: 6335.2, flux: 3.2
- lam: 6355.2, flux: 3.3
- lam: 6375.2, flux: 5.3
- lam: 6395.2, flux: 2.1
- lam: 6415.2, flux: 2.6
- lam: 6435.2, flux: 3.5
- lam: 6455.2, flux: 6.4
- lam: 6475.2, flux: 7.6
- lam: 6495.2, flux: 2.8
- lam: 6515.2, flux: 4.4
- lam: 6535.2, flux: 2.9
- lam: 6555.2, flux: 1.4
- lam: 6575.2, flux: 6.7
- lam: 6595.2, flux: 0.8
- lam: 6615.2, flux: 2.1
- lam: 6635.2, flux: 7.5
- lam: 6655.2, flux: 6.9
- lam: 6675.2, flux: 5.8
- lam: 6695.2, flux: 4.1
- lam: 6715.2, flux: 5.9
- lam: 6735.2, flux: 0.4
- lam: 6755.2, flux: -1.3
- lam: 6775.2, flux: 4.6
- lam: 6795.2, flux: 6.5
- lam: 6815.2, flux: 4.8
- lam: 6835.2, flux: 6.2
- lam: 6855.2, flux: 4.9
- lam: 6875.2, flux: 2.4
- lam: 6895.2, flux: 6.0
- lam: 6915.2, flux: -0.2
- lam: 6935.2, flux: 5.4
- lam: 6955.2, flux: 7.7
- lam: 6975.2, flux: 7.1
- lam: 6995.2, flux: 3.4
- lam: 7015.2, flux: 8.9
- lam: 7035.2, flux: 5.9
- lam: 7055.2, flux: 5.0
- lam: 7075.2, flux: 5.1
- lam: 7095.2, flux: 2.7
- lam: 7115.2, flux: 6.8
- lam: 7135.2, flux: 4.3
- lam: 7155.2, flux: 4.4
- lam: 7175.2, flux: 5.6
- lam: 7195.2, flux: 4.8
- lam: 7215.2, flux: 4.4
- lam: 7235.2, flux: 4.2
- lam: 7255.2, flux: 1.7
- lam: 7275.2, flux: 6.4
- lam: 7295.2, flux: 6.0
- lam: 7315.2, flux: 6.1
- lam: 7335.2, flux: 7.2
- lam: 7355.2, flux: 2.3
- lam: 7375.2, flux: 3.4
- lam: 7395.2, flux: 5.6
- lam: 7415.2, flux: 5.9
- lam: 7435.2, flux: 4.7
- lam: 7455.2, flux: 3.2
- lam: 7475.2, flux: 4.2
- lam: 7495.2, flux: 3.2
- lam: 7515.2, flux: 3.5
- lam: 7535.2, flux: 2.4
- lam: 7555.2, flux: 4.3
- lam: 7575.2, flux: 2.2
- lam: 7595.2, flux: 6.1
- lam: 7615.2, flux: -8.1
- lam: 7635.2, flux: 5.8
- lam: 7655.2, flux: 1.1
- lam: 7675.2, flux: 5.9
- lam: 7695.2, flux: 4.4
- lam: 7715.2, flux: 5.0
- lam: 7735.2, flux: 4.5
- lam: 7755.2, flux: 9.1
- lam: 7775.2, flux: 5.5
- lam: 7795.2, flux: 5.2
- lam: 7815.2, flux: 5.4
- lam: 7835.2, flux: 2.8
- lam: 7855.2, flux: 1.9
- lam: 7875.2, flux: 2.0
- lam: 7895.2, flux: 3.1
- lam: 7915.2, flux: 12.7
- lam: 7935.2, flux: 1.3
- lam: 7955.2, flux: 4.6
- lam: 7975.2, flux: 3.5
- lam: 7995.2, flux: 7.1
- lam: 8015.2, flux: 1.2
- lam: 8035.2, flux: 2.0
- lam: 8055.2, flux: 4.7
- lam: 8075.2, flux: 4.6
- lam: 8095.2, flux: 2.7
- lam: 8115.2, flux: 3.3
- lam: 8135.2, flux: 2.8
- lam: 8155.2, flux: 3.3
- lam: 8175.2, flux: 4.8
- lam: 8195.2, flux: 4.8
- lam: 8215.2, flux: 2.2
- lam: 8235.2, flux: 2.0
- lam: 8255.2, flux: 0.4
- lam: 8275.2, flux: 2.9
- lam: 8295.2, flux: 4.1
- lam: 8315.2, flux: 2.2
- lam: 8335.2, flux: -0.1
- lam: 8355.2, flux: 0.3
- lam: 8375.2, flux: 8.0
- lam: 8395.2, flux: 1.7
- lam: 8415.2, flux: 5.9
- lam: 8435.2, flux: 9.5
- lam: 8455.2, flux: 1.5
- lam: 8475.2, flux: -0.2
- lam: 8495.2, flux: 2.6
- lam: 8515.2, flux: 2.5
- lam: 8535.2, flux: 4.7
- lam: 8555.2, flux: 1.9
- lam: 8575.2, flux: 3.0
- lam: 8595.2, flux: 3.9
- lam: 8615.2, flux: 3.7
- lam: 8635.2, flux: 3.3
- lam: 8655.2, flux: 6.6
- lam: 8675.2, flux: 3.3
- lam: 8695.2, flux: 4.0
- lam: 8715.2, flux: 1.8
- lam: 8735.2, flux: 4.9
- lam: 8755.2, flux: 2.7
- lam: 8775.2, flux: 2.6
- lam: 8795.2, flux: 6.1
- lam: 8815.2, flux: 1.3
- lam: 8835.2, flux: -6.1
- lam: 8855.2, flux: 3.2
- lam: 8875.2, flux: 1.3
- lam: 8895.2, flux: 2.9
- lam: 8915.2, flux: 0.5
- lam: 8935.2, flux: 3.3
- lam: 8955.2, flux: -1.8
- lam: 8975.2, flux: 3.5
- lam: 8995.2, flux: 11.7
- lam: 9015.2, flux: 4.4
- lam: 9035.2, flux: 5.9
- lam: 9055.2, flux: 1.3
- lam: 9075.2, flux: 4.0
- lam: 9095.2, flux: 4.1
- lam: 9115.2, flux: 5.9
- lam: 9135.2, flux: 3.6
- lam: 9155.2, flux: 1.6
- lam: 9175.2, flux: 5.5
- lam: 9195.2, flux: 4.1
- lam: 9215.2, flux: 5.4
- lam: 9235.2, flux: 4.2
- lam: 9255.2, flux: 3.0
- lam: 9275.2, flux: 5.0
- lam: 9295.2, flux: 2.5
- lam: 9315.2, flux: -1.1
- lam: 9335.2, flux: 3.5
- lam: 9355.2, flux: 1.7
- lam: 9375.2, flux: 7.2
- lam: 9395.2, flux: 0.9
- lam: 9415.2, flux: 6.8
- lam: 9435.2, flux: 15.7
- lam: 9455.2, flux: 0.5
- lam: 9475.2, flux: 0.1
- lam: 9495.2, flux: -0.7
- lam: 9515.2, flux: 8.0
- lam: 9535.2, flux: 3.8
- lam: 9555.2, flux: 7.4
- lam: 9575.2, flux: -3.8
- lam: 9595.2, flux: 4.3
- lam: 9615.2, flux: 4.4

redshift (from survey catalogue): 1.412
